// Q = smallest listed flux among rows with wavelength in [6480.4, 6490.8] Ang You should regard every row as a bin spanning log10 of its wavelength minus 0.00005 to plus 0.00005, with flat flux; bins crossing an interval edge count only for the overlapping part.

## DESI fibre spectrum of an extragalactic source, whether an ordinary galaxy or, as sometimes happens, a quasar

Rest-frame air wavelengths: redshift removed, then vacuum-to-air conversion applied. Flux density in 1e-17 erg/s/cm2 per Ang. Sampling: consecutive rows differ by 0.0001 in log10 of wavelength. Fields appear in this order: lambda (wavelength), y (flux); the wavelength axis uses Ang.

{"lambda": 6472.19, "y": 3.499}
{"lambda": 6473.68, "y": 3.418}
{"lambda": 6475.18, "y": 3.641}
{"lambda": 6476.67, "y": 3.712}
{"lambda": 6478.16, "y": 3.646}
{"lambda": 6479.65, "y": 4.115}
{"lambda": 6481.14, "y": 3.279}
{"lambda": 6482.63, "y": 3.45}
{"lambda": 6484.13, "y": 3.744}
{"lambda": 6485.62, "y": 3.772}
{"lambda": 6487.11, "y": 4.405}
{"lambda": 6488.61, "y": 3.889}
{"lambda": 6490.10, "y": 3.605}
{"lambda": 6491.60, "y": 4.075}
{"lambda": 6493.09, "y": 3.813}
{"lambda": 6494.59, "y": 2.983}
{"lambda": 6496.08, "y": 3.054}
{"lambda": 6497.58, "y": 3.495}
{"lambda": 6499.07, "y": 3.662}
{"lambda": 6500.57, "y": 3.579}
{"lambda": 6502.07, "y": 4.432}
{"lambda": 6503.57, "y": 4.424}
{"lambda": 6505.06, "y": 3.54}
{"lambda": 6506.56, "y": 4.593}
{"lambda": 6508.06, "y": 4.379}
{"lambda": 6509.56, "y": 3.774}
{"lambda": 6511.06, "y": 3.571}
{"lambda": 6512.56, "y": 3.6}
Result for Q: 3.279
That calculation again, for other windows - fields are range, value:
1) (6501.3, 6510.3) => 3.54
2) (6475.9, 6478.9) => 3.646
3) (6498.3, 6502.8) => 3.579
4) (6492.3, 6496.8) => 2.983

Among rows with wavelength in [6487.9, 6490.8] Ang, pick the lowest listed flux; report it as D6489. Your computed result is 3.605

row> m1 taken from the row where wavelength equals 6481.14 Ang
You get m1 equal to 3.279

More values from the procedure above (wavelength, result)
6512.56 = 3.6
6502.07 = 4.432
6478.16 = 3.646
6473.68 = 3.418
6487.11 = 4.405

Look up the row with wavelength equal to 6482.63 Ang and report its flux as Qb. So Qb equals 3.45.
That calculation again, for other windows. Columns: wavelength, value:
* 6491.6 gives 4.075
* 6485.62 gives 3.772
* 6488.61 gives 3.889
